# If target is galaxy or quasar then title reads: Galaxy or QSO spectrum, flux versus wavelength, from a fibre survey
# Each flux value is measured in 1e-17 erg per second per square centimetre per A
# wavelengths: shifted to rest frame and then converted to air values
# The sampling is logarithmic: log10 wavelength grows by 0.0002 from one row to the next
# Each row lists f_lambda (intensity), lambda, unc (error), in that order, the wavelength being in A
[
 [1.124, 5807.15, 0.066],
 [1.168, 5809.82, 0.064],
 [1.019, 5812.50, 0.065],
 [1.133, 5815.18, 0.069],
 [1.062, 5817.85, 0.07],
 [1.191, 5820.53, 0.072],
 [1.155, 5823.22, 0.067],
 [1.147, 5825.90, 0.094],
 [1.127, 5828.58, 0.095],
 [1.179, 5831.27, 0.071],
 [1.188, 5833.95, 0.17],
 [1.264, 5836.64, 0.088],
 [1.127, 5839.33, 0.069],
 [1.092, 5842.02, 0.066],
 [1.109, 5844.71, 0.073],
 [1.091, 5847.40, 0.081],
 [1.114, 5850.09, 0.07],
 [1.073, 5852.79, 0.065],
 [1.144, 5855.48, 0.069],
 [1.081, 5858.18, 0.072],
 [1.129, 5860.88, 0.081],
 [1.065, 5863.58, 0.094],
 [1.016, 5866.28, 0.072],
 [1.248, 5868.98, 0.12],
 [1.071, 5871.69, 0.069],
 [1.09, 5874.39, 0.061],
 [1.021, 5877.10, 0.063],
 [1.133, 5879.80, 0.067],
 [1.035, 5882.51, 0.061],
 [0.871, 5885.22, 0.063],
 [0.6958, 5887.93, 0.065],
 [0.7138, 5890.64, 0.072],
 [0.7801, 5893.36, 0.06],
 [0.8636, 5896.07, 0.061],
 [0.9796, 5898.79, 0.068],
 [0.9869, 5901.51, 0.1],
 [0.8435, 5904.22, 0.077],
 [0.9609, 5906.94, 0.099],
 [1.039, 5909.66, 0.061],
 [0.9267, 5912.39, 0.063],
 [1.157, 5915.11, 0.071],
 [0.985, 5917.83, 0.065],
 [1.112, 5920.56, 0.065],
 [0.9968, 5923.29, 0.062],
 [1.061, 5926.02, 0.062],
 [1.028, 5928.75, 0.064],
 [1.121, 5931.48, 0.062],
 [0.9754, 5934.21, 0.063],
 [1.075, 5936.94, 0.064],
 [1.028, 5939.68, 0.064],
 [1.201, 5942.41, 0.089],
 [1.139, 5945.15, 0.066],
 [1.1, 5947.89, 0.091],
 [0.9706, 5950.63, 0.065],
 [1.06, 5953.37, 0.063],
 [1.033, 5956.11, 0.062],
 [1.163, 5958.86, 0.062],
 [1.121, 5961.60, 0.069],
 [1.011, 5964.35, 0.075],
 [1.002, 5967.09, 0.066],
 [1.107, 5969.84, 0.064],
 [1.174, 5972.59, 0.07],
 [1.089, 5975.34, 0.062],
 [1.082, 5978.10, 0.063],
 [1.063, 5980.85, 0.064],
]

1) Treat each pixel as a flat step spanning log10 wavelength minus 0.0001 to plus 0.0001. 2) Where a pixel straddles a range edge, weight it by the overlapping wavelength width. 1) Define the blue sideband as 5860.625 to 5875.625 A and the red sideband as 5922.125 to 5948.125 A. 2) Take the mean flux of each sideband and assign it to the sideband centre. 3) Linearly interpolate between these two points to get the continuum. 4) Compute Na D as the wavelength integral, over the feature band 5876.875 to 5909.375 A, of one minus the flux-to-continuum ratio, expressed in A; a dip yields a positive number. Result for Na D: 5.5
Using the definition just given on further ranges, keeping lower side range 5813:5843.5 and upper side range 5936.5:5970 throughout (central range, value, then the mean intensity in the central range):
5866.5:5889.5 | 2.1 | 1.02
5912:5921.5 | 0.4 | 1.05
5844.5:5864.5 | 0.6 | 1.1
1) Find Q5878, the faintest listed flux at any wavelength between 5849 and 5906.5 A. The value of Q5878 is 0.6958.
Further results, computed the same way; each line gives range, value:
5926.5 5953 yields 0.9706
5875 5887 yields 0.871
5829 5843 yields 1.092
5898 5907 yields 0.8435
